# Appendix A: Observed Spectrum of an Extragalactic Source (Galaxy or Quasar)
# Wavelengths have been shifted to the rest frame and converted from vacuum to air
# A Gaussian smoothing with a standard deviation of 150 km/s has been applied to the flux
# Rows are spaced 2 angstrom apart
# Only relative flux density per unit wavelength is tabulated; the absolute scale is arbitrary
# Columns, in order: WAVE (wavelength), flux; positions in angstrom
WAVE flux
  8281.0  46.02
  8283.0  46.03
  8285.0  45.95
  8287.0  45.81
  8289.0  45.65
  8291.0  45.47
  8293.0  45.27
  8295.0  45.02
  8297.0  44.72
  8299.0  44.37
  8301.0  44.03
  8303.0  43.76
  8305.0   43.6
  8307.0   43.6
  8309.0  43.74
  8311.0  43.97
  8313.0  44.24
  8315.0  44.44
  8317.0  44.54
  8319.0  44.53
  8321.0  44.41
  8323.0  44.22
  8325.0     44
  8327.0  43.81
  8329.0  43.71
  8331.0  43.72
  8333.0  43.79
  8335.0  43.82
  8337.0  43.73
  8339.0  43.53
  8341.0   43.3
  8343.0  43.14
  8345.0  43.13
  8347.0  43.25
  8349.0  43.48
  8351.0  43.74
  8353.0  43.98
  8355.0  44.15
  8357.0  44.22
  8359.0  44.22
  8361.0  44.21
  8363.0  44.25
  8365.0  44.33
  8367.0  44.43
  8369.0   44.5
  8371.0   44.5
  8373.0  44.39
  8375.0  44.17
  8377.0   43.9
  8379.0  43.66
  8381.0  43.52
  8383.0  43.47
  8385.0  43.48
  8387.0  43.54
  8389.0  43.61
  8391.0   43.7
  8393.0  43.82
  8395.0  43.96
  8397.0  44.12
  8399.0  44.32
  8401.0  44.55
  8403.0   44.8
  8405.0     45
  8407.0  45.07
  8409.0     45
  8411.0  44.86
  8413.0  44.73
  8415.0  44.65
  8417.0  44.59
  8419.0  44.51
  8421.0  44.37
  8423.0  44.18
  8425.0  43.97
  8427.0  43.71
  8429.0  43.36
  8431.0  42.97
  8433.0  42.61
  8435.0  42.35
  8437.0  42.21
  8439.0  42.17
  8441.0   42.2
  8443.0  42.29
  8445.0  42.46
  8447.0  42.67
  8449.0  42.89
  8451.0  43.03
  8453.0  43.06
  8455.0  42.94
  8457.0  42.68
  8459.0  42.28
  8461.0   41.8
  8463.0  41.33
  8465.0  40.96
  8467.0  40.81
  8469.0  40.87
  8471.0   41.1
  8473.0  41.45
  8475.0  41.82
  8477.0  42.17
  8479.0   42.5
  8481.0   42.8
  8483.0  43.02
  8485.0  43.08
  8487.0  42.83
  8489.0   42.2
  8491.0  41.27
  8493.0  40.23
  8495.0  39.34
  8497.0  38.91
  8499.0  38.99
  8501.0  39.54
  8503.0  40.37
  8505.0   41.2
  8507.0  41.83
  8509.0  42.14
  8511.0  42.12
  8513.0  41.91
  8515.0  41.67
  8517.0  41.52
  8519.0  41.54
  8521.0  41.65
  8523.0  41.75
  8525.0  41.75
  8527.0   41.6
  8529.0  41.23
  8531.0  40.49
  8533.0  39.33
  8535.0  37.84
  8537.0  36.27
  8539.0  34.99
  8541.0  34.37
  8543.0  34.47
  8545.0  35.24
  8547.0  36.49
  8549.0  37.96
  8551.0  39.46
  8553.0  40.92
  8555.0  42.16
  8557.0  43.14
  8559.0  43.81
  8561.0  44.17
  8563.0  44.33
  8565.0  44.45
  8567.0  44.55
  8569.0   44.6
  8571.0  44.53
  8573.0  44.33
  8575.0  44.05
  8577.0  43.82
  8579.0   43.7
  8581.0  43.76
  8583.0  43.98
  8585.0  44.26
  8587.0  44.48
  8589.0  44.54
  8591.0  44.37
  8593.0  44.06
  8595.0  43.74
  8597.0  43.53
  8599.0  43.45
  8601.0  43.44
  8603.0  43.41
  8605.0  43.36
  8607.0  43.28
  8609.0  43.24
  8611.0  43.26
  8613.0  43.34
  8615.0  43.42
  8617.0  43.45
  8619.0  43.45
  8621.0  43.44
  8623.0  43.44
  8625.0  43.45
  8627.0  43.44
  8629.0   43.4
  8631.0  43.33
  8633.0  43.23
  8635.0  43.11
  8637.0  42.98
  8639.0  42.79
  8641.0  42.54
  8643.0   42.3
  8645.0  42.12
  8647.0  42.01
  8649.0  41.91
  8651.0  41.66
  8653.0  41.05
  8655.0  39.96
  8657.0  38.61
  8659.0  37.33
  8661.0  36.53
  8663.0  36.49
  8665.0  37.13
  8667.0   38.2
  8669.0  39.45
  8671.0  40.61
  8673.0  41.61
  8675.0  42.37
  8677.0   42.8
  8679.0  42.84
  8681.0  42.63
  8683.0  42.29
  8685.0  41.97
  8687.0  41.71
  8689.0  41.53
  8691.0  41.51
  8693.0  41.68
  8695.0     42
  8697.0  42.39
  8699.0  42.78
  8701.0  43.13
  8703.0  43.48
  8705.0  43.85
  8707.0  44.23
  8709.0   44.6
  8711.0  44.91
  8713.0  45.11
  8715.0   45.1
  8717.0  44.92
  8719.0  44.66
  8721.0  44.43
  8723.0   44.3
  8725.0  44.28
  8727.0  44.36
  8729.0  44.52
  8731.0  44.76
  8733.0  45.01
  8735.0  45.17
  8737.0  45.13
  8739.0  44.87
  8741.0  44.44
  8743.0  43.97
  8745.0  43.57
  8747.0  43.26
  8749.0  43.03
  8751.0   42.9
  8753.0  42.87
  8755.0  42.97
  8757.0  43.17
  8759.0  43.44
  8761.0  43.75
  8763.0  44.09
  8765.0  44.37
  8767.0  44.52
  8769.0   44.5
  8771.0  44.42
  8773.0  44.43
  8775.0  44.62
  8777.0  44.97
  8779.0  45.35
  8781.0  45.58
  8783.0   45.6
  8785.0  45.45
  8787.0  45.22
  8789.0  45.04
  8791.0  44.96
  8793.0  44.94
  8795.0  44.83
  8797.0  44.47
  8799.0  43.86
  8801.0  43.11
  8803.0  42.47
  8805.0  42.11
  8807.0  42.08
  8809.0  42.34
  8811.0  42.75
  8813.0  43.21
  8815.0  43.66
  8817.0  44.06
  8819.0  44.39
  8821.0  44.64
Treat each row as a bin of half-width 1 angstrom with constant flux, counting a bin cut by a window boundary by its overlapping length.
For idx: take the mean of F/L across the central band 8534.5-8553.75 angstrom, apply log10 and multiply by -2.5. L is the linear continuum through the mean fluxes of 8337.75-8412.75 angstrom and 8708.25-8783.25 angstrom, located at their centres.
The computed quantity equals 0.20 mag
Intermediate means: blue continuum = 44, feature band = 36.7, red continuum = 44.4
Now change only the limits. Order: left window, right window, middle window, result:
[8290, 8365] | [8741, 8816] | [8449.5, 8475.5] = 0.054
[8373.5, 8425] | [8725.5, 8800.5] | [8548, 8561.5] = 0.069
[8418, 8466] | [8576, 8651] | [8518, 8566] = 0.082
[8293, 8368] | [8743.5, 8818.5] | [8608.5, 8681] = 0.058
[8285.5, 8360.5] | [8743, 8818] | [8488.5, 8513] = 0.086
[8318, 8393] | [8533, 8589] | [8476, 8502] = 0.025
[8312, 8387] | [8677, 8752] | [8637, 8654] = 0.040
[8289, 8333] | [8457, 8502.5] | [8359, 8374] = -0.026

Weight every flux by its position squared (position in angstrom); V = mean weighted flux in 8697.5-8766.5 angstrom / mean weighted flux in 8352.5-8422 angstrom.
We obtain 1.08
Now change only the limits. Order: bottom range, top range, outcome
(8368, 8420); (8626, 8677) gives 0.98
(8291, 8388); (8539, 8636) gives 1.03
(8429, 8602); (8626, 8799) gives 1.08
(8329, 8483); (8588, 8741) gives 1.05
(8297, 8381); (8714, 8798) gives 1.11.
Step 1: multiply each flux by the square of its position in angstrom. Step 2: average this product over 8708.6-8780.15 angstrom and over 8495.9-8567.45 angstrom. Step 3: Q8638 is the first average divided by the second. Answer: 1.15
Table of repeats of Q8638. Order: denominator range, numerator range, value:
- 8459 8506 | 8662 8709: 1.06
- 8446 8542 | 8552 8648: 1.09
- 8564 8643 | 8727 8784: 1.05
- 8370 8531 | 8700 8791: 1.11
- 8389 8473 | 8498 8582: 0.97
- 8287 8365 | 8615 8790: 1.07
